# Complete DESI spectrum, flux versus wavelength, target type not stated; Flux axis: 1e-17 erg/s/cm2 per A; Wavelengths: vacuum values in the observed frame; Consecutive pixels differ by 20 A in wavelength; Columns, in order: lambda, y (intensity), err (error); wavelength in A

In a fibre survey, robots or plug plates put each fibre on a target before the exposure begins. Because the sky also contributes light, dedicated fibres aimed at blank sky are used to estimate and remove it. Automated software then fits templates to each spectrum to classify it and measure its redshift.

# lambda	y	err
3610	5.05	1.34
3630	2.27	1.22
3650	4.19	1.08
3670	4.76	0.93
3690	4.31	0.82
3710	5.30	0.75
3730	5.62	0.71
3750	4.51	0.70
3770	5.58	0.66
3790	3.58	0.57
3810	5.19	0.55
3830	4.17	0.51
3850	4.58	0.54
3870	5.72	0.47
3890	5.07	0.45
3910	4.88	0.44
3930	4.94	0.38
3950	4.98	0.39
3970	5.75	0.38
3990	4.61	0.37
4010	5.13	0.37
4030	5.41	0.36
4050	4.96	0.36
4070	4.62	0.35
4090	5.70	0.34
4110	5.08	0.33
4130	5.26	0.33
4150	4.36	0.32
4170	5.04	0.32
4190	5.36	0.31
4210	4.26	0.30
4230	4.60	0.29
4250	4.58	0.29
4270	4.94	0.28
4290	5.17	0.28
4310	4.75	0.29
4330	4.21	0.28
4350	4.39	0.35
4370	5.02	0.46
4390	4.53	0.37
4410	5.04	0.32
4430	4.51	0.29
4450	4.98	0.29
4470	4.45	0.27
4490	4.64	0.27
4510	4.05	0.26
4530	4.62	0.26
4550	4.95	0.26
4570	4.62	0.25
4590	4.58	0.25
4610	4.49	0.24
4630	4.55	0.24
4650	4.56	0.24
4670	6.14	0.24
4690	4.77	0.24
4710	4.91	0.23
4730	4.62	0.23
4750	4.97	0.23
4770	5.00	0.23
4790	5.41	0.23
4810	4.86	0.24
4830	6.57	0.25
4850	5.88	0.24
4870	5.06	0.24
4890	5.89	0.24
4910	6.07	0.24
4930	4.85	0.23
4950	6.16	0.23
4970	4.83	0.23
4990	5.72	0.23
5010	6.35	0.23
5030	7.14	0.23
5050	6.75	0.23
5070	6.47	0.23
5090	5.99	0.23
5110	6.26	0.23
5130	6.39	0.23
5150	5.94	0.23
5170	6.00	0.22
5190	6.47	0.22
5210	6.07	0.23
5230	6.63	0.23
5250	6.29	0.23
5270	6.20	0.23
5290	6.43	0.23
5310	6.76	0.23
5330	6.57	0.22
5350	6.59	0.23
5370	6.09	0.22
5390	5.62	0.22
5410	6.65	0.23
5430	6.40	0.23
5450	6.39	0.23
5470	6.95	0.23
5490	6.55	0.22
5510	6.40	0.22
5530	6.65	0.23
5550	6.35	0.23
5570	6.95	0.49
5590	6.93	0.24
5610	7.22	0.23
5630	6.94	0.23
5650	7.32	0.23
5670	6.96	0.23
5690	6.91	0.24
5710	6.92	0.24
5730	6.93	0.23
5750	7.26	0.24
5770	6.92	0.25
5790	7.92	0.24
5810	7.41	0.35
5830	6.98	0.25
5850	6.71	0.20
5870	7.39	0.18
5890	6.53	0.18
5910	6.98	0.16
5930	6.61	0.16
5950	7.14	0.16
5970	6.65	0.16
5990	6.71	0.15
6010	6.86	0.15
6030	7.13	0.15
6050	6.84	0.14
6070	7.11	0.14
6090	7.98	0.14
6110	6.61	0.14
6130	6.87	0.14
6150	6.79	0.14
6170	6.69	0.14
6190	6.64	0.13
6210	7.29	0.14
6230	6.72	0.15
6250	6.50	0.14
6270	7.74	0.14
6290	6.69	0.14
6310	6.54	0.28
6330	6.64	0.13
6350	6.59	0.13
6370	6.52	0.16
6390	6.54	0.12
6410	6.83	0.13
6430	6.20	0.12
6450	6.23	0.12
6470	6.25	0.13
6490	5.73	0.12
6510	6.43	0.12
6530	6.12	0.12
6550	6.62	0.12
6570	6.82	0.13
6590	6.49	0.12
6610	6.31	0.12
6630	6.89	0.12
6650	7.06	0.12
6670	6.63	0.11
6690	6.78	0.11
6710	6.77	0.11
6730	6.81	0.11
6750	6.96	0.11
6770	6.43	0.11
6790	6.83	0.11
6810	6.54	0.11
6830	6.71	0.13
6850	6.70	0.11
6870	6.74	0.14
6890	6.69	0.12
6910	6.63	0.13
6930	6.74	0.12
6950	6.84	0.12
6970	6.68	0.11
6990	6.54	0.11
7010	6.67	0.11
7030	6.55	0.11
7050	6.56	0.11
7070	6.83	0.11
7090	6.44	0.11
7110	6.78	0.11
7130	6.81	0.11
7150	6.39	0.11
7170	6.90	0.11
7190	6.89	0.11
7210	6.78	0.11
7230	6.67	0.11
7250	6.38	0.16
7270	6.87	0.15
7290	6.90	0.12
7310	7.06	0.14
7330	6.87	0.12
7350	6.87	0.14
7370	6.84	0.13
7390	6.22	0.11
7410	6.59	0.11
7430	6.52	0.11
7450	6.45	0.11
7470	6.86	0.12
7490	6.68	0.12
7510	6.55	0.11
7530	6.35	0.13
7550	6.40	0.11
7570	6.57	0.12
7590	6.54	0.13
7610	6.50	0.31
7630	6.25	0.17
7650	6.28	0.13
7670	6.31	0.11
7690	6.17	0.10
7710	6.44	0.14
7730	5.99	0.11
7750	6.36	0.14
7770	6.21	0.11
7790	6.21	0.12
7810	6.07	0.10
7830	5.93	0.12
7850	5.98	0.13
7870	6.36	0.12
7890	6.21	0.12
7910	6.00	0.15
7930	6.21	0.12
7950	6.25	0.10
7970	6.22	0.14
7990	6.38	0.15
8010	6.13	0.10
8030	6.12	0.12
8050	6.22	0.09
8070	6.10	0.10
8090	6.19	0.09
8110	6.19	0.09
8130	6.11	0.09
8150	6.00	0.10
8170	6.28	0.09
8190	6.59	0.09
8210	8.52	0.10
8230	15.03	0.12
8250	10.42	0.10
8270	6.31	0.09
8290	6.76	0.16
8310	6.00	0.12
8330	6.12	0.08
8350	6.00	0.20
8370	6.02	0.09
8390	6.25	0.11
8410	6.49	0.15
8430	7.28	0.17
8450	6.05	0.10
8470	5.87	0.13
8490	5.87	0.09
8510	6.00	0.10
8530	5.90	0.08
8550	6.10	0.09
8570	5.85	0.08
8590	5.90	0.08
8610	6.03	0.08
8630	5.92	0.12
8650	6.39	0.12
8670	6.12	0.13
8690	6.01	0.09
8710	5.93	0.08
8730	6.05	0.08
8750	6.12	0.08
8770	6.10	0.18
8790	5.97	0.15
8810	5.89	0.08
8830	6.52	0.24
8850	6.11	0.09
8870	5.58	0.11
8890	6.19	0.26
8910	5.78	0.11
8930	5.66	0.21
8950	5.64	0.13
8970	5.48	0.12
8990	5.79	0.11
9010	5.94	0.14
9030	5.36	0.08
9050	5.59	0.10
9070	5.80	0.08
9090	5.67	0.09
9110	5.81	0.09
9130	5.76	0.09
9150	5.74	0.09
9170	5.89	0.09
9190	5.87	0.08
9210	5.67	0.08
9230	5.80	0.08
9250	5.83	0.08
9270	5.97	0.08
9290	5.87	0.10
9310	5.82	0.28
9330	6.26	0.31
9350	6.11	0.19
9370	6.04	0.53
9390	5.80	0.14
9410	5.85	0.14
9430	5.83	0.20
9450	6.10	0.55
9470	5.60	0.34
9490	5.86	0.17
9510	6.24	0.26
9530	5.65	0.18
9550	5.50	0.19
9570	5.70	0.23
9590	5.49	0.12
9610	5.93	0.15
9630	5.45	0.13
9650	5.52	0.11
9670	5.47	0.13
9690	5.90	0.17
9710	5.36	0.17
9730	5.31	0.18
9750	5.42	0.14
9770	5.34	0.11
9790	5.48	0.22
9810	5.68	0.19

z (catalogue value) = 0.25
